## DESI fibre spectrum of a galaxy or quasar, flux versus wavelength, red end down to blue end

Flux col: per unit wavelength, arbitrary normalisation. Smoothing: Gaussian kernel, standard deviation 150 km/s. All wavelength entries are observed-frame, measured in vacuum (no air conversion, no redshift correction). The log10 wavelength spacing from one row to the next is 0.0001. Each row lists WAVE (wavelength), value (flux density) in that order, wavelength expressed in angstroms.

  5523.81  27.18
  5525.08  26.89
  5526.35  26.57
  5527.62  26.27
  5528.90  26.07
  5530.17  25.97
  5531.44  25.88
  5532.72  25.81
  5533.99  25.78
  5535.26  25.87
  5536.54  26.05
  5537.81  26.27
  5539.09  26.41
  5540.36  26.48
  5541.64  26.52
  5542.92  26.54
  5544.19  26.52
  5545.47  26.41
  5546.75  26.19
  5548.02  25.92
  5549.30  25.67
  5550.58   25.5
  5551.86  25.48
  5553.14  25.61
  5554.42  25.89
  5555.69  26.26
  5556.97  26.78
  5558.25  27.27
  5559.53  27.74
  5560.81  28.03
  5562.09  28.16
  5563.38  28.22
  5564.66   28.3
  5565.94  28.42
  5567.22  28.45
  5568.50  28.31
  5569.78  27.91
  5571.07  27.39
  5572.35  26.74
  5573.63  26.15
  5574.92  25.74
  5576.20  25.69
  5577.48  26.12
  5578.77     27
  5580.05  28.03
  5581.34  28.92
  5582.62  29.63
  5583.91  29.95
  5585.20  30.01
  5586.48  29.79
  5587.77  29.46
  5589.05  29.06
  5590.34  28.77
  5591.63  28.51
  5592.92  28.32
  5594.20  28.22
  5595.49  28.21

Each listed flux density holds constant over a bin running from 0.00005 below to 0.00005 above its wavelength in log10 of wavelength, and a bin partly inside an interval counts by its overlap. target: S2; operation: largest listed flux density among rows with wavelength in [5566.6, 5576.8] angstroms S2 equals 28.45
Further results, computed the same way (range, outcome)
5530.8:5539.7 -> 26.41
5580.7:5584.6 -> 29.95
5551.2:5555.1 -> 25.89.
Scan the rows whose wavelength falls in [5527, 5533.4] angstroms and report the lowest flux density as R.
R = 25.81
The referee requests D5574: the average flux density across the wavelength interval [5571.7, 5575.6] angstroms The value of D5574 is 26.2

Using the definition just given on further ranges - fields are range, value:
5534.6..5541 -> 26.2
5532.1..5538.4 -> 26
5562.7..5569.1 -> 28.3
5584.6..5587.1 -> 30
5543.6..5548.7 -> 26.2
